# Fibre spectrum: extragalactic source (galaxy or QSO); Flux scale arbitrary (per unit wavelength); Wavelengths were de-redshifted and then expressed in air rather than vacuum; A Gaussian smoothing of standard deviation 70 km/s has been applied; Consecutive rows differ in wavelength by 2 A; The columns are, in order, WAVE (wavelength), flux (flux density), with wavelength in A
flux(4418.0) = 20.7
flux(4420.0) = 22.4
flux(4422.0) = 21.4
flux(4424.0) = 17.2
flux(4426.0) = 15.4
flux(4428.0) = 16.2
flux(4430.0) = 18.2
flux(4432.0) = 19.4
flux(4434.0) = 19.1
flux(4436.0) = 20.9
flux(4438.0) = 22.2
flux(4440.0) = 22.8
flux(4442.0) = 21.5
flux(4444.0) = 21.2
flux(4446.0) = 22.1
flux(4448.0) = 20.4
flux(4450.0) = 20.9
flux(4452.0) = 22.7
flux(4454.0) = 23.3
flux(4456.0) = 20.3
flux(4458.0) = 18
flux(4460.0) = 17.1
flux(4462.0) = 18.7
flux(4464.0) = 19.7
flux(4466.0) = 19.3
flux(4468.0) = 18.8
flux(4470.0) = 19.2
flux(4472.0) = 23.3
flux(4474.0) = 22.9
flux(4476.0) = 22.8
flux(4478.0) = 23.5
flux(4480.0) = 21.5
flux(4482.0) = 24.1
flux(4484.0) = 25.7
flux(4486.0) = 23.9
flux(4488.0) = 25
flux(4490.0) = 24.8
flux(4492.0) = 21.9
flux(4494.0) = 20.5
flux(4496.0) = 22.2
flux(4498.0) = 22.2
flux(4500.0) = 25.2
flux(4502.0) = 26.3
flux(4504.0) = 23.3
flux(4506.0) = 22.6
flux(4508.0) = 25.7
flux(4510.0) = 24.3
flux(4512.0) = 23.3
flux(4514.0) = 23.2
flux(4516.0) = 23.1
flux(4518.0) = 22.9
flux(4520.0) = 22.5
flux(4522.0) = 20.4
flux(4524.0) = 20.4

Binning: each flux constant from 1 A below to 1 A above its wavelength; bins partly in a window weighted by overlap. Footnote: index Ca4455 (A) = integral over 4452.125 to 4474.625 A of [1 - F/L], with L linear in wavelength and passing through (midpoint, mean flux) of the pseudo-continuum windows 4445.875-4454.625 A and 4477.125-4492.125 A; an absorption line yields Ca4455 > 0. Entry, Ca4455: 2.5 A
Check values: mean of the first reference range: 21.8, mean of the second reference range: 23.9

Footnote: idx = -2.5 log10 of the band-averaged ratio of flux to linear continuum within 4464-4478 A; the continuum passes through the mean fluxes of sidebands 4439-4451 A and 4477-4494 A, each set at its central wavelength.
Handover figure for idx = 0.086 mag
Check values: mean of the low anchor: 21.5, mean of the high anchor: 23.6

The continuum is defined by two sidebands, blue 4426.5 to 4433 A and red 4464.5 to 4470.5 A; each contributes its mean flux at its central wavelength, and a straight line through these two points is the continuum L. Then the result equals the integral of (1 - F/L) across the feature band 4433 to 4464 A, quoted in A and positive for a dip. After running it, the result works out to -3.9 A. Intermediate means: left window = 17.7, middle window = 20.7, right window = 19.1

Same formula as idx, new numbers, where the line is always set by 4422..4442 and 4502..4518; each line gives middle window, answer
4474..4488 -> -0.07 mag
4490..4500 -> 0.03 mag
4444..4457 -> -0.06 mag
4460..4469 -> 0.12 mag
